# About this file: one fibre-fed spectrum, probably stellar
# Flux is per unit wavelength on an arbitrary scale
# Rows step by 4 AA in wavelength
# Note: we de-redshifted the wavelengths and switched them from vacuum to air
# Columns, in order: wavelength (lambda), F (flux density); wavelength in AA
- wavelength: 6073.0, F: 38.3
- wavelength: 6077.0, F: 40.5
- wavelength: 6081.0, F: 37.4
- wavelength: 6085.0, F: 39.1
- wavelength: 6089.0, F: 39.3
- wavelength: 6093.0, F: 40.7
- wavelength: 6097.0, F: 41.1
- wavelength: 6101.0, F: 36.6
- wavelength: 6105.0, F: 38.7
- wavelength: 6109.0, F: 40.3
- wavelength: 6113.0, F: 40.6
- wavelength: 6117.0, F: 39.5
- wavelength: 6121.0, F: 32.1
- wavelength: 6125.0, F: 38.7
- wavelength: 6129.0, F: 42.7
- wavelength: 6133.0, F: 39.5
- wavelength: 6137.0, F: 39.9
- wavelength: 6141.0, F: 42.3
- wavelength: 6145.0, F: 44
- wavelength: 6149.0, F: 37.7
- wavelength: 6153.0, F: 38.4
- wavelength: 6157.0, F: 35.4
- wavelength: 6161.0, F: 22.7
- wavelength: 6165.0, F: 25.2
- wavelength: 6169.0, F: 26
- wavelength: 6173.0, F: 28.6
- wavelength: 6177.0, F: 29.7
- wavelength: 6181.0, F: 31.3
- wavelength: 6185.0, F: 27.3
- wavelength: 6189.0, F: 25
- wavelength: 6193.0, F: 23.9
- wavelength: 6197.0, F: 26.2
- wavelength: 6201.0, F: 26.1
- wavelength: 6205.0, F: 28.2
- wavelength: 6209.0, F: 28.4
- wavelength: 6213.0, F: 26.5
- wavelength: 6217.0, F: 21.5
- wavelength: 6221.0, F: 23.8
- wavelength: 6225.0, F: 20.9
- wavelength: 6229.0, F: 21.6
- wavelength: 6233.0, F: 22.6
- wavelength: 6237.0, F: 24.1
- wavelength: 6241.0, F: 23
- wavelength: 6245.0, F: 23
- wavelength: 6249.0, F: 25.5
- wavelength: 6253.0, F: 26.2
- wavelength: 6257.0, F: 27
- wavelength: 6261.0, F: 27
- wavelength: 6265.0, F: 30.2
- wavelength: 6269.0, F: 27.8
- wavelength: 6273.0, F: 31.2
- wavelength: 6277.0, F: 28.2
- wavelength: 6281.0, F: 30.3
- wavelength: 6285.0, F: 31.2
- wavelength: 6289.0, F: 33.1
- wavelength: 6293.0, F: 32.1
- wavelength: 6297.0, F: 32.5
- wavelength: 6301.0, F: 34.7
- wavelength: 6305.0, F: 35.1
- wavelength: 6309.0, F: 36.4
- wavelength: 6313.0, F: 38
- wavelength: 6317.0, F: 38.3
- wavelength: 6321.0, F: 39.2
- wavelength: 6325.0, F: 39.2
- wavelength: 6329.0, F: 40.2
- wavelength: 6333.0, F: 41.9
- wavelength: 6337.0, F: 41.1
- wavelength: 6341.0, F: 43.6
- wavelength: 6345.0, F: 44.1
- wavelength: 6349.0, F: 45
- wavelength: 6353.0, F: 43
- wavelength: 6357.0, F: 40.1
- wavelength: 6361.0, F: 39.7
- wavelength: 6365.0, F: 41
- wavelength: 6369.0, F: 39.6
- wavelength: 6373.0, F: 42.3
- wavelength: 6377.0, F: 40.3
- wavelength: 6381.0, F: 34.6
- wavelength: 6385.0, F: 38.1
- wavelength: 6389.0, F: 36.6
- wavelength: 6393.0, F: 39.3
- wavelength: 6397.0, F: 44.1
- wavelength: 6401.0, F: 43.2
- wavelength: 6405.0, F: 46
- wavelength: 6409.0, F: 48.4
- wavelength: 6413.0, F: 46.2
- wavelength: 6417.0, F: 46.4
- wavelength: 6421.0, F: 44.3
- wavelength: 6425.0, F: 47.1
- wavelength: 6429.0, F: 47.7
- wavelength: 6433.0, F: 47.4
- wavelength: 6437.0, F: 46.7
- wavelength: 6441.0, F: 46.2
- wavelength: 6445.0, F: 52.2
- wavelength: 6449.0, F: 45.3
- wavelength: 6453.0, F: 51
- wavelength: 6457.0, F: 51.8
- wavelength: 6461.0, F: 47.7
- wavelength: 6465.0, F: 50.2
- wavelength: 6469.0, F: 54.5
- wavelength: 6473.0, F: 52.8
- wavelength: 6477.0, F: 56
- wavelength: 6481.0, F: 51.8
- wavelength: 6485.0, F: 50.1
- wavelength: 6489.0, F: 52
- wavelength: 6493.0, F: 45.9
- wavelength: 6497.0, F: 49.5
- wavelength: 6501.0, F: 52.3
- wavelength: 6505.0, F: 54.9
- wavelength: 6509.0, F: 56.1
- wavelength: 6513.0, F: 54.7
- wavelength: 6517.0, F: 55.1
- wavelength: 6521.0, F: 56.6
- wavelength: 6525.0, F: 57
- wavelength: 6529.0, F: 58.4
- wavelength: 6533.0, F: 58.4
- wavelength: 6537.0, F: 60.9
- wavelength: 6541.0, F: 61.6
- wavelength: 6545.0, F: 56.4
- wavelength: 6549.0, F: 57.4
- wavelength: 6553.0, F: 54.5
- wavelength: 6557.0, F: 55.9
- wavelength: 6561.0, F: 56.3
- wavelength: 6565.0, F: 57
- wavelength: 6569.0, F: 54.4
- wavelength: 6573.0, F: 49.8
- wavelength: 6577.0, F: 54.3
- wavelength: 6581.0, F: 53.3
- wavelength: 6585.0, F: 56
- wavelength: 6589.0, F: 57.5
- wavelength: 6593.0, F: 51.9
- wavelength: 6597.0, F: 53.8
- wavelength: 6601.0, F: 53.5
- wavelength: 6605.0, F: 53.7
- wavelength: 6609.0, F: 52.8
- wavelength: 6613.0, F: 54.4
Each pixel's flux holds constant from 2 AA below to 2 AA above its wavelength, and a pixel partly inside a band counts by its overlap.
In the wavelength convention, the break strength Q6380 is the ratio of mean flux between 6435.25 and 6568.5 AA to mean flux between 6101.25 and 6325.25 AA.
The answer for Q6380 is 1.72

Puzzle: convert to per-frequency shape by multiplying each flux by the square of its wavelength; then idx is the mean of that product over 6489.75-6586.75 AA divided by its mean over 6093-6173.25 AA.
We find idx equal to 1.7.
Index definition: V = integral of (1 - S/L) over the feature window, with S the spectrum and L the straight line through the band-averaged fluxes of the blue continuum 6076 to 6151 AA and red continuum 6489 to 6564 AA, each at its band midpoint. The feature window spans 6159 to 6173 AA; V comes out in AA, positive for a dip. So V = 5.5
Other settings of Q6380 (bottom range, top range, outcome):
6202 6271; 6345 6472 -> 1.78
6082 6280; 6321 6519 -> 1.48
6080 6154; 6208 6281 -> 0.65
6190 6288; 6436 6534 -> 2.00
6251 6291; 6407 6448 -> 1.62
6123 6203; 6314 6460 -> 1.33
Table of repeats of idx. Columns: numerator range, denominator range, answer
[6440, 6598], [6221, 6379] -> 1.70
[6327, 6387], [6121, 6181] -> 1.26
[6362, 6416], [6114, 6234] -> 1.45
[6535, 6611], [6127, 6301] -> 2.11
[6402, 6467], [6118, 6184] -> 1.51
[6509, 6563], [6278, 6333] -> 1.73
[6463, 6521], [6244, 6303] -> 1.92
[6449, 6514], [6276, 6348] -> 1.48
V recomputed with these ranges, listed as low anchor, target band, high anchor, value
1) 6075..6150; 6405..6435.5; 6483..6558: 2.71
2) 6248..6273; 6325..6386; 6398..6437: -3.48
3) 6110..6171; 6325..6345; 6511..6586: 1.81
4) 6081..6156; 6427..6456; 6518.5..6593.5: 2.05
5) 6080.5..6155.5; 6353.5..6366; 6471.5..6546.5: 2.14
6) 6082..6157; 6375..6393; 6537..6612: 4.06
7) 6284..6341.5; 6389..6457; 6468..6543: 1.35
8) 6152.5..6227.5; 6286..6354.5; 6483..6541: -0.59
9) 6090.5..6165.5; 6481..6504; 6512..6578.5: 1.60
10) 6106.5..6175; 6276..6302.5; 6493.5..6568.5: 7.22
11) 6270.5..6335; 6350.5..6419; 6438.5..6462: 1.76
